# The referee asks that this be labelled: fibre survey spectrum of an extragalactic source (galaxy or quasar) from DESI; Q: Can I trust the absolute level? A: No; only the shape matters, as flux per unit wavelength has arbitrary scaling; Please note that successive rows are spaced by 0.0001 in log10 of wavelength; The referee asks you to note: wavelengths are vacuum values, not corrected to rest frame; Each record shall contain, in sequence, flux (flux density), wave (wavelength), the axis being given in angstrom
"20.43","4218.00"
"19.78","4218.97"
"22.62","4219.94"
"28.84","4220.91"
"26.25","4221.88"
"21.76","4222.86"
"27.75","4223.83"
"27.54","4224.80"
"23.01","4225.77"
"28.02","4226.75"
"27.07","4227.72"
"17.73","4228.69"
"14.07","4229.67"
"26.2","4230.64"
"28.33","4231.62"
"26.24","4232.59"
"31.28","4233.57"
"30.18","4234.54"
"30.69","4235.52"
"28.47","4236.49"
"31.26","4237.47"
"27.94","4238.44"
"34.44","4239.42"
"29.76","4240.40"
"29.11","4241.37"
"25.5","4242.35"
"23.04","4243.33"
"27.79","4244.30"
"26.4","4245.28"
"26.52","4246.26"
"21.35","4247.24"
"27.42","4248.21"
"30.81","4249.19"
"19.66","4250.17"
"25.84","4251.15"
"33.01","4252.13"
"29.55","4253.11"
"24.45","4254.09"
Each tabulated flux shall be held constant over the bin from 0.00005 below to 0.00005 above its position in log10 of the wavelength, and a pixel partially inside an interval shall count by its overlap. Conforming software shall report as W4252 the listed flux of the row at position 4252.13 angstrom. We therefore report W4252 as 33.01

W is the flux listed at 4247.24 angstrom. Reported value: 21.35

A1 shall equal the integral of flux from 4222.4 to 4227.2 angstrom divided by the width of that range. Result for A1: 25.6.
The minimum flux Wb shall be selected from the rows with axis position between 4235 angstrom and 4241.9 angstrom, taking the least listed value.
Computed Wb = 27.94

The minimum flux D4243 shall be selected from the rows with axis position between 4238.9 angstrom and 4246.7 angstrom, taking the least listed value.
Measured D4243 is 23.04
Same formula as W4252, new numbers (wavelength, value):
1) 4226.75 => 28.02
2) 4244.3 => 27.79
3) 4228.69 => 17.73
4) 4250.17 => 19.66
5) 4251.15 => 25.84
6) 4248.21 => 27.42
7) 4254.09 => 24.45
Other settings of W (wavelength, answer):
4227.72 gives 27.07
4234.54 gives 30.18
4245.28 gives 26.4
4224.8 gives 27.54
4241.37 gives 29.11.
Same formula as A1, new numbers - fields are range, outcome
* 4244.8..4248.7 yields 25.4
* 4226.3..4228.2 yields 27.6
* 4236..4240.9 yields 30.4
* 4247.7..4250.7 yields 25.9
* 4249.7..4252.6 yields 26.1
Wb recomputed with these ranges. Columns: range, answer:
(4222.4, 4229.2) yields 17.73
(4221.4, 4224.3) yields 21.76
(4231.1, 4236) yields 26.24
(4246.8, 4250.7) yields 19.66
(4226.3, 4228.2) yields 27.07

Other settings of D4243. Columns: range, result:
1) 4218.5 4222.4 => 19.78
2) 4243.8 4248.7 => 21.35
